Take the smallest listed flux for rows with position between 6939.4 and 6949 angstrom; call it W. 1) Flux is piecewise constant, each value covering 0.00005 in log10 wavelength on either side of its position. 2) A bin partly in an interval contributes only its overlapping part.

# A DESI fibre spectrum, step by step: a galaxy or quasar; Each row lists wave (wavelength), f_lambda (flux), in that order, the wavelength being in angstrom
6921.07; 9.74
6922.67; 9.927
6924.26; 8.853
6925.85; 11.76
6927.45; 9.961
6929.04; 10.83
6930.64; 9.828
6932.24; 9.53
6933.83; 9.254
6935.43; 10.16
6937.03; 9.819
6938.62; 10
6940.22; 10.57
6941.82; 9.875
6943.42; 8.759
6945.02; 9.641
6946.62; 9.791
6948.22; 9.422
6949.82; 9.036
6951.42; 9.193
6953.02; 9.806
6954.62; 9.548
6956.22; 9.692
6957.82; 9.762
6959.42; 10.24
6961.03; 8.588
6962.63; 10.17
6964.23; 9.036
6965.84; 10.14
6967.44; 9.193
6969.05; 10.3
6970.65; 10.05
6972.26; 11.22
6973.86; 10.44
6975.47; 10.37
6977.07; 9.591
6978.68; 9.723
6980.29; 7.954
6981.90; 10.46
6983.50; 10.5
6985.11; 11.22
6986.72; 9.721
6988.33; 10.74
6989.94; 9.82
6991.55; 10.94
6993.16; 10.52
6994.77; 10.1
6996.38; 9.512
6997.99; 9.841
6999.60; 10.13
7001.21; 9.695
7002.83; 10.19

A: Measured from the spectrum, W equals 8.759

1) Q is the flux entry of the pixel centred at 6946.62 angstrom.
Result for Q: 9.791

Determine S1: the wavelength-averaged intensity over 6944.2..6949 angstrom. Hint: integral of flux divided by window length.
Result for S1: 9.61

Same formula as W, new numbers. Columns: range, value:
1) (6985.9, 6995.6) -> 9.721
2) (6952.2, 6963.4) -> 8.588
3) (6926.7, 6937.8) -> 9.254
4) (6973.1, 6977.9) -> 9.591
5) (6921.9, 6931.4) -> 8.853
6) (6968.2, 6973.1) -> 10.05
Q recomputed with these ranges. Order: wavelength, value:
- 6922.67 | 9.927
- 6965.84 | 10.14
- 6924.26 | 8.853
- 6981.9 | 10.46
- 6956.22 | 9.692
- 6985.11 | 11.22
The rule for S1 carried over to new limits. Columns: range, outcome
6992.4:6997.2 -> 10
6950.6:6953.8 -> 9.5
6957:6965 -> 9.57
